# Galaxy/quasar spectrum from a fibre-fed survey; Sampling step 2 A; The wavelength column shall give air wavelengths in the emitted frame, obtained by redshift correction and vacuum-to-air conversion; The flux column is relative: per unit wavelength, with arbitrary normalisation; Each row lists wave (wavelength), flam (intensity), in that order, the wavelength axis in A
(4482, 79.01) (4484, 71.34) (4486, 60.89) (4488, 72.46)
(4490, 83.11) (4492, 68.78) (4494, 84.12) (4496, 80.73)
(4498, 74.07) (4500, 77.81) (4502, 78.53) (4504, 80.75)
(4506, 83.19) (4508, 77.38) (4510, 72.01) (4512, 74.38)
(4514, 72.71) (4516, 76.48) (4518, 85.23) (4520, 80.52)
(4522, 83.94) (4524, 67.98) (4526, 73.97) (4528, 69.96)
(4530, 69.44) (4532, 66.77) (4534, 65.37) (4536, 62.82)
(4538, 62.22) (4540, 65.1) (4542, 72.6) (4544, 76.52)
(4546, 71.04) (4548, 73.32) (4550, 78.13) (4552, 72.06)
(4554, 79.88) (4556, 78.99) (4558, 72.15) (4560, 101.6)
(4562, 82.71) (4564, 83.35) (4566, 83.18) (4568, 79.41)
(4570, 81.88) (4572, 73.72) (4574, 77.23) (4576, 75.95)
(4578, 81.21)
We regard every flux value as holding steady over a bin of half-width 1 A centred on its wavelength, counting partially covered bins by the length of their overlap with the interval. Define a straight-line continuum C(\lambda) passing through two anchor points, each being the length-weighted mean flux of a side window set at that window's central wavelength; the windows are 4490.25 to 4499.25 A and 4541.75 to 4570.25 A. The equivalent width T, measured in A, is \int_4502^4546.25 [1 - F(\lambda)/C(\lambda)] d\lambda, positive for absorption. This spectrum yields 2.8 A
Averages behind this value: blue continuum 77.5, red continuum 79.2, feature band 73.4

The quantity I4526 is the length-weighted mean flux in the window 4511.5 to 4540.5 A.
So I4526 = 71.9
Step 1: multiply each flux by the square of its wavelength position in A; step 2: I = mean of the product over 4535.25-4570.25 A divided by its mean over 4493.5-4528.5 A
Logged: 1.01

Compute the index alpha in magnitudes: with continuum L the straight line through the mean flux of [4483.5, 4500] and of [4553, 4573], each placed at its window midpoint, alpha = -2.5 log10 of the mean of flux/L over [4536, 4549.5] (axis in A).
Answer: 0.14 mag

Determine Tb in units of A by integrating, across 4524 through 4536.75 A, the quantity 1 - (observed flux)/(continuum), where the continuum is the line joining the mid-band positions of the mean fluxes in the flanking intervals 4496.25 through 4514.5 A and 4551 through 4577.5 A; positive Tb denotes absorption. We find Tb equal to 1.7 A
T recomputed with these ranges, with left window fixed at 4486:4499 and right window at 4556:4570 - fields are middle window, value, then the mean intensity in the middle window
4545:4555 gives 0.9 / 74.9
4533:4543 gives 1.9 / 65.6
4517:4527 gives 0.1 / 78.3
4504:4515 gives 0.2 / 76.4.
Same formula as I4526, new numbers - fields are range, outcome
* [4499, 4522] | 78.3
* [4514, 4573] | 75.5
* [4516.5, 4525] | 79.2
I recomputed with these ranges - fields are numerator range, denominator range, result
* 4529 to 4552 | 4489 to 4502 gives 0.91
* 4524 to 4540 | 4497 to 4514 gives 0.88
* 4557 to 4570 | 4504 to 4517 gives 1.12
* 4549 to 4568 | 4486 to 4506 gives 1.08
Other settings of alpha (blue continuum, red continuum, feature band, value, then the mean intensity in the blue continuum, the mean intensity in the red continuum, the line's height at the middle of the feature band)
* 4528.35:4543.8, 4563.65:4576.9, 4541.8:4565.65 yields -0.079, 67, 79.1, 73.2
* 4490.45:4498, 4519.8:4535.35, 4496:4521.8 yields -0.043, 77.8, 71.6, 75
